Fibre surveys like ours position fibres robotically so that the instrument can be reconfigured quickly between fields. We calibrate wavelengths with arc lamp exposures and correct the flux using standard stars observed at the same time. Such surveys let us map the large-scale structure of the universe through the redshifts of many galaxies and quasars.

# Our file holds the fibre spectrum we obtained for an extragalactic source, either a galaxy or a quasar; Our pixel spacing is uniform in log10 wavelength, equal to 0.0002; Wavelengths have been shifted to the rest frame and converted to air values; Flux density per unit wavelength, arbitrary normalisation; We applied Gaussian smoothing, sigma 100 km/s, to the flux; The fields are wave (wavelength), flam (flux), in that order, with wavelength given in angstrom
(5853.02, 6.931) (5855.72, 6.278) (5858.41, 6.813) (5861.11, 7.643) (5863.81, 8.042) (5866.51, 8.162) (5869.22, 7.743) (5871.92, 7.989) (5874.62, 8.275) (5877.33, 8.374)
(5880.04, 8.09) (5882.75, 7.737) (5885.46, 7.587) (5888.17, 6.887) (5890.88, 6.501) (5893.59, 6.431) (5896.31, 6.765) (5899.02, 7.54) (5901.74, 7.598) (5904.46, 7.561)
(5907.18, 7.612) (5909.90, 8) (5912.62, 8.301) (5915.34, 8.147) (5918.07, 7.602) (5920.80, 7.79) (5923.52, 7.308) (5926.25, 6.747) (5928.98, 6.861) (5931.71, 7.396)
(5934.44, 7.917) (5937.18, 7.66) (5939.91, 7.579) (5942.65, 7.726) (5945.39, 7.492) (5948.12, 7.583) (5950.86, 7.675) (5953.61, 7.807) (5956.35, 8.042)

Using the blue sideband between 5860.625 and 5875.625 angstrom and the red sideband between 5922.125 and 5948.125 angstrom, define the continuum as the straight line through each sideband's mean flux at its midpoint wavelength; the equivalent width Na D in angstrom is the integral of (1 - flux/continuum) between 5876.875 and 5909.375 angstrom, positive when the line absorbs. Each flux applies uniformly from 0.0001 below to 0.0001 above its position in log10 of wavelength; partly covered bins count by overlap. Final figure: 1.67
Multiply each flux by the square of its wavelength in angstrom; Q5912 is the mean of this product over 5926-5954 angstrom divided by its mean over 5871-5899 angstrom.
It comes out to 1.03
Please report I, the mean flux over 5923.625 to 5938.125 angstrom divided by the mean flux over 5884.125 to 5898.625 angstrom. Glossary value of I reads 1.1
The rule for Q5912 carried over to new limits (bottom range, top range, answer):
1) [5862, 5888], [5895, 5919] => 0.98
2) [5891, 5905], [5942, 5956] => 1.10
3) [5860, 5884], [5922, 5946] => 0.94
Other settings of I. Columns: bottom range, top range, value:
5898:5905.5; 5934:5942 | 1.02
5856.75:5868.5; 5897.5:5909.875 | 1.00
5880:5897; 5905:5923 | 1.11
